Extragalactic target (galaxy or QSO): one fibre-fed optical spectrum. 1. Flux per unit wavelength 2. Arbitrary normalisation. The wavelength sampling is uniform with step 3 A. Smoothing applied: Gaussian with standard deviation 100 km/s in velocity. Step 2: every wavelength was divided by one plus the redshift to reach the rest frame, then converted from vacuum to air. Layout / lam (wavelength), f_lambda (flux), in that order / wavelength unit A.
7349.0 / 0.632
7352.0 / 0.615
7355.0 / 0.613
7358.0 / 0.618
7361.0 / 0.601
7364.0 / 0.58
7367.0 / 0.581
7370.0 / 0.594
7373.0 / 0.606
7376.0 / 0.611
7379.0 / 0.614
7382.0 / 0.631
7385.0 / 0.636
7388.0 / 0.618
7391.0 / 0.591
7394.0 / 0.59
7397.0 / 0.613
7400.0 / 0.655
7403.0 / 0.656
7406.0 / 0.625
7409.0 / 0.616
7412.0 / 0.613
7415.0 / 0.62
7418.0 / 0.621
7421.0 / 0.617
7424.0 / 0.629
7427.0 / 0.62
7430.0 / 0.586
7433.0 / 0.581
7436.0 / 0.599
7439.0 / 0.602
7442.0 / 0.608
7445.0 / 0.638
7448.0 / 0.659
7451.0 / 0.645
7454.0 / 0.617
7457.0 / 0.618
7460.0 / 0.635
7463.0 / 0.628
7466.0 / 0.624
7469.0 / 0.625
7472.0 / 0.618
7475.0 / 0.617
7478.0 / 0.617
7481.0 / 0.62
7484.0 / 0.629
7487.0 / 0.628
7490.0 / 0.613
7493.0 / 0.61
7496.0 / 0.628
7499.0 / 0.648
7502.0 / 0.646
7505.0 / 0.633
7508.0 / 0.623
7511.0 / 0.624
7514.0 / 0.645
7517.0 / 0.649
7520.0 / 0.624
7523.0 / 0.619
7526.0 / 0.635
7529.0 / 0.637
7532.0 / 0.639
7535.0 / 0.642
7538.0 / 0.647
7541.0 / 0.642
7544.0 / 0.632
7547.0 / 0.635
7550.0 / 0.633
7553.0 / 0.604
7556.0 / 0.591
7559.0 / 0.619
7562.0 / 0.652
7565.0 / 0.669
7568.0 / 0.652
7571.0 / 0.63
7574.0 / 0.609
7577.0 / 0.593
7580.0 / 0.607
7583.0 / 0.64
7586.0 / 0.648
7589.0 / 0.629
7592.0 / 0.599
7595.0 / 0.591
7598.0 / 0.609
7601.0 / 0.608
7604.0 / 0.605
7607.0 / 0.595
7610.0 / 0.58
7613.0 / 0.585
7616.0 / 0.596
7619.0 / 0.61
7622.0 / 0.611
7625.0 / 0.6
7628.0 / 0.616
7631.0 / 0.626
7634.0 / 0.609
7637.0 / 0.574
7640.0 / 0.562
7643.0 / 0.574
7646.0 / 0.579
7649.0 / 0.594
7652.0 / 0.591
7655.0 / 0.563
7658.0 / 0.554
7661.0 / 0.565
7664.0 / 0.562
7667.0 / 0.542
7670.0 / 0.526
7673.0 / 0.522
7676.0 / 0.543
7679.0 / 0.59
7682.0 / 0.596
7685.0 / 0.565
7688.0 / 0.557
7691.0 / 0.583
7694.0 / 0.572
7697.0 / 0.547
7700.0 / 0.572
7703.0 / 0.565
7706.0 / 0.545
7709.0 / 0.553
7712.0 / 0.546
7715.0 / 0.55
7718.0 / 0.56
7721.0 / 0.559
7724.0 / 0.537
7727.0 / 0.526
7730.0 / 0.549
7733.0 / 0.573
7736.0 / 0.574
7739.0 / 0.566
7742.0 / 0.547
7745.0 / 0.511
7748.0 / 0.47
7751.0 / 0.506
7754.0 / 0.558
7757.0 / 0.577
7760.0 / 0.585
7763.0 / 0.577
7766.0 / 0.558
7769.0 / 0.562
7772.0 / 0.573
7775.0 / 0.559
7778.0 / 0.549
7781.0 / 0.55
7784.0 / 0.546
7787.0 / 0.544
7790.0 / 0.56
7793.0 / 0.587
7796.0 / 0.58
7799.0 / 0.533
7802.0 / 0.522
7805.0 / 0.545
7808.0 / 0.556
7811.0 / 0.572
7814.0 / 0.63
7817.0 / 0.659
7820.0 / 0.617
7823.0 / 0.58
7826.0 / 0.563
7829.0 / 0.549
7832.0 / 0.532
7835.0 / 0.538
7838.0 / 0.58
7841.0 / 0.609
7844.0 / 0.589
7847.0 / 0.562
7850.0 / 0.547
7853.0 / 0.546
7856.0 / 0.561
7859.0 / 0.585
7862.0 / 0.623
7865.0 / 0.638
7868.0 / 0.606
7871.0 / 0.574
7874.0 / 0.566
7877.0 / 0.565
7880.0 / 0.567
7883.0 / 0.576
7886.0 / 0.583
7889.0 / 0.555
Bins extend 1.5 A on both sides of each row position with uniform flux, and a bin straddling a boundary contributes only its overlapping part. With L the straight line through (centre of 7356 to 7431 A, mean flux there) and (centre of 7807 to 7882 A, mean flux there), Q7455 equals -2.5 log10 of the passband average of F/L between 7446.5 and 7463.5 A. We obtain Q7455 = -0.04 mag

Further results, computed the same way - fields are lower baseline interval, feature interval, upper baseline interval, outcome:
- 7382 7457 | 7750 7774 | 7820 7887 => 0.041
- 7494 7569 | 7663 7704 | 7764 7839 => 0.067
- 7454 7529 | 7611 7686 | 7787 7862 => 0.042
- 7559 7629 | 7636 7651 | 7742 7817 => 0.040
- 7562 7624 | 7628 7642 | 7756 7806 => 0.013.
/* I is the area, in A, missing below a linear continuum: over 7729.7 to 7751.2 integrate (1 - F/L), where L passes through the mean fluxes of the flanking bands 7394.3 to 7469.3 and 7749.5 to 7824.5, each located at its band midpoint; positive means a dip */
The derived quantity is 1.4 A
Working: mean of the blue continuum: 0.621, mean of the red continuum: 0.567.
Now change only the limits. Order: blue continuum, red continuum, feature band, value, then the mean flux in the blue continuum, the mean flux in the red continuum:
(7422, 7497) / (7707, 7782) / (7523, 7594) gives -4.0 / 0.62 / 0.551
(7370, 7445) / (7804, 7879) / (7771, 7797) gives 1.1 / 0.615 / 0.58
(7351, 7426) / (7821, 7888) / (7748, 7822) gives 2.0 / 0.615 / 0.575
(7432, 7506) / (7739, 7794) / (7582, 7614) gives -0.8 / 0.624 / 0.551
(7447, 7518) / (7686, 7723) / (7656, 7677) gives 0.9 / 0.629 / 0.559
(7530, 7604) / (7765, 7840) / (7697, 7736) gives 2.3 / 0.625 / 0.566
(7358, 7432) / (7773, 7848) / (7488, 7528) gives -2.0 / 0.613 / 0.569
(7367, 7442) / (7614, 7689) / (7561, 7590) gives -2.2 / 0.614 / 0.577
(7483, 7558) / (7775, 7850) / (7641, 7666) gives 1.2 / 0.63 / 0.568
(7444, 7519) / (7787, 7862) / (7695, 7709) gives 0.8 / 0.629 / 0.571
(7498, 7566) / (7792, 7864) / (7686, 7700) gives 0.8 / 0.634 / 0.574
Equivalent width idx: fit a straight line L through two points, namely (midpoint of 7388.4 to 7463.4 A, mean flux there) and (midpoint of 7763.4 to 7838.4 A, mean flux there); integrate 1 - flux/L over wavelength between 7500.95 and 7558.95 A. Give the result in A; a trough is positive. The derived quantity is -2.6 A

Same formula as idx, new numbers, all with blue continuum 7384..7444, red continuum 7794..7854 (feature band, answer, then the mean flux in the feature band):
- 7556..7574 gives -1.2 A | 0.637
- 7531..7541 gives -0.7 A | 0.643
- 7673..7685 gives 0.4 A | 0.568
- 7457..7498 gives -1.0 A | 0.623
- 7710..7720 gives 0.5 A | 0.552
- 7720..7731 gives 0.8 A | 0.542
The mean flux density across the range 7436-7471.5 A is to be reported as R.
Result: 0.626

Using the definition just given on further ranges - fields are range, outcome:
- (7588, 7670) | 0.589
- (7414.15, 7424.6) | 0.621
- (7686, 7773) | 0.554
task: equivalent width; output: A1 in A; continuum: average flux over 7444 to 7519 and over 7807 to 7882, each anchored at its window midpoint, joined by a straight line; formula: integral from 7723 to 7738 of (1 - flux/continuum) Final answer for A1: 1.1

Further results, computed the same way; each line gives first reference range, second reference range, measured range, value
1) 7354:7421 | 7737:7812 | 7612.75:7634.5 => -1.2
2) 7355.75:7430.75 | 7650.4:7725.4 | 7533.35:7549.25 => -1.4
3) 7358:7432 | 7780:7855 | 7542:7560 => -0.7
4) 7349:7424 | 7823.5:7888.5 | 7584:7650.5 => -0.6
